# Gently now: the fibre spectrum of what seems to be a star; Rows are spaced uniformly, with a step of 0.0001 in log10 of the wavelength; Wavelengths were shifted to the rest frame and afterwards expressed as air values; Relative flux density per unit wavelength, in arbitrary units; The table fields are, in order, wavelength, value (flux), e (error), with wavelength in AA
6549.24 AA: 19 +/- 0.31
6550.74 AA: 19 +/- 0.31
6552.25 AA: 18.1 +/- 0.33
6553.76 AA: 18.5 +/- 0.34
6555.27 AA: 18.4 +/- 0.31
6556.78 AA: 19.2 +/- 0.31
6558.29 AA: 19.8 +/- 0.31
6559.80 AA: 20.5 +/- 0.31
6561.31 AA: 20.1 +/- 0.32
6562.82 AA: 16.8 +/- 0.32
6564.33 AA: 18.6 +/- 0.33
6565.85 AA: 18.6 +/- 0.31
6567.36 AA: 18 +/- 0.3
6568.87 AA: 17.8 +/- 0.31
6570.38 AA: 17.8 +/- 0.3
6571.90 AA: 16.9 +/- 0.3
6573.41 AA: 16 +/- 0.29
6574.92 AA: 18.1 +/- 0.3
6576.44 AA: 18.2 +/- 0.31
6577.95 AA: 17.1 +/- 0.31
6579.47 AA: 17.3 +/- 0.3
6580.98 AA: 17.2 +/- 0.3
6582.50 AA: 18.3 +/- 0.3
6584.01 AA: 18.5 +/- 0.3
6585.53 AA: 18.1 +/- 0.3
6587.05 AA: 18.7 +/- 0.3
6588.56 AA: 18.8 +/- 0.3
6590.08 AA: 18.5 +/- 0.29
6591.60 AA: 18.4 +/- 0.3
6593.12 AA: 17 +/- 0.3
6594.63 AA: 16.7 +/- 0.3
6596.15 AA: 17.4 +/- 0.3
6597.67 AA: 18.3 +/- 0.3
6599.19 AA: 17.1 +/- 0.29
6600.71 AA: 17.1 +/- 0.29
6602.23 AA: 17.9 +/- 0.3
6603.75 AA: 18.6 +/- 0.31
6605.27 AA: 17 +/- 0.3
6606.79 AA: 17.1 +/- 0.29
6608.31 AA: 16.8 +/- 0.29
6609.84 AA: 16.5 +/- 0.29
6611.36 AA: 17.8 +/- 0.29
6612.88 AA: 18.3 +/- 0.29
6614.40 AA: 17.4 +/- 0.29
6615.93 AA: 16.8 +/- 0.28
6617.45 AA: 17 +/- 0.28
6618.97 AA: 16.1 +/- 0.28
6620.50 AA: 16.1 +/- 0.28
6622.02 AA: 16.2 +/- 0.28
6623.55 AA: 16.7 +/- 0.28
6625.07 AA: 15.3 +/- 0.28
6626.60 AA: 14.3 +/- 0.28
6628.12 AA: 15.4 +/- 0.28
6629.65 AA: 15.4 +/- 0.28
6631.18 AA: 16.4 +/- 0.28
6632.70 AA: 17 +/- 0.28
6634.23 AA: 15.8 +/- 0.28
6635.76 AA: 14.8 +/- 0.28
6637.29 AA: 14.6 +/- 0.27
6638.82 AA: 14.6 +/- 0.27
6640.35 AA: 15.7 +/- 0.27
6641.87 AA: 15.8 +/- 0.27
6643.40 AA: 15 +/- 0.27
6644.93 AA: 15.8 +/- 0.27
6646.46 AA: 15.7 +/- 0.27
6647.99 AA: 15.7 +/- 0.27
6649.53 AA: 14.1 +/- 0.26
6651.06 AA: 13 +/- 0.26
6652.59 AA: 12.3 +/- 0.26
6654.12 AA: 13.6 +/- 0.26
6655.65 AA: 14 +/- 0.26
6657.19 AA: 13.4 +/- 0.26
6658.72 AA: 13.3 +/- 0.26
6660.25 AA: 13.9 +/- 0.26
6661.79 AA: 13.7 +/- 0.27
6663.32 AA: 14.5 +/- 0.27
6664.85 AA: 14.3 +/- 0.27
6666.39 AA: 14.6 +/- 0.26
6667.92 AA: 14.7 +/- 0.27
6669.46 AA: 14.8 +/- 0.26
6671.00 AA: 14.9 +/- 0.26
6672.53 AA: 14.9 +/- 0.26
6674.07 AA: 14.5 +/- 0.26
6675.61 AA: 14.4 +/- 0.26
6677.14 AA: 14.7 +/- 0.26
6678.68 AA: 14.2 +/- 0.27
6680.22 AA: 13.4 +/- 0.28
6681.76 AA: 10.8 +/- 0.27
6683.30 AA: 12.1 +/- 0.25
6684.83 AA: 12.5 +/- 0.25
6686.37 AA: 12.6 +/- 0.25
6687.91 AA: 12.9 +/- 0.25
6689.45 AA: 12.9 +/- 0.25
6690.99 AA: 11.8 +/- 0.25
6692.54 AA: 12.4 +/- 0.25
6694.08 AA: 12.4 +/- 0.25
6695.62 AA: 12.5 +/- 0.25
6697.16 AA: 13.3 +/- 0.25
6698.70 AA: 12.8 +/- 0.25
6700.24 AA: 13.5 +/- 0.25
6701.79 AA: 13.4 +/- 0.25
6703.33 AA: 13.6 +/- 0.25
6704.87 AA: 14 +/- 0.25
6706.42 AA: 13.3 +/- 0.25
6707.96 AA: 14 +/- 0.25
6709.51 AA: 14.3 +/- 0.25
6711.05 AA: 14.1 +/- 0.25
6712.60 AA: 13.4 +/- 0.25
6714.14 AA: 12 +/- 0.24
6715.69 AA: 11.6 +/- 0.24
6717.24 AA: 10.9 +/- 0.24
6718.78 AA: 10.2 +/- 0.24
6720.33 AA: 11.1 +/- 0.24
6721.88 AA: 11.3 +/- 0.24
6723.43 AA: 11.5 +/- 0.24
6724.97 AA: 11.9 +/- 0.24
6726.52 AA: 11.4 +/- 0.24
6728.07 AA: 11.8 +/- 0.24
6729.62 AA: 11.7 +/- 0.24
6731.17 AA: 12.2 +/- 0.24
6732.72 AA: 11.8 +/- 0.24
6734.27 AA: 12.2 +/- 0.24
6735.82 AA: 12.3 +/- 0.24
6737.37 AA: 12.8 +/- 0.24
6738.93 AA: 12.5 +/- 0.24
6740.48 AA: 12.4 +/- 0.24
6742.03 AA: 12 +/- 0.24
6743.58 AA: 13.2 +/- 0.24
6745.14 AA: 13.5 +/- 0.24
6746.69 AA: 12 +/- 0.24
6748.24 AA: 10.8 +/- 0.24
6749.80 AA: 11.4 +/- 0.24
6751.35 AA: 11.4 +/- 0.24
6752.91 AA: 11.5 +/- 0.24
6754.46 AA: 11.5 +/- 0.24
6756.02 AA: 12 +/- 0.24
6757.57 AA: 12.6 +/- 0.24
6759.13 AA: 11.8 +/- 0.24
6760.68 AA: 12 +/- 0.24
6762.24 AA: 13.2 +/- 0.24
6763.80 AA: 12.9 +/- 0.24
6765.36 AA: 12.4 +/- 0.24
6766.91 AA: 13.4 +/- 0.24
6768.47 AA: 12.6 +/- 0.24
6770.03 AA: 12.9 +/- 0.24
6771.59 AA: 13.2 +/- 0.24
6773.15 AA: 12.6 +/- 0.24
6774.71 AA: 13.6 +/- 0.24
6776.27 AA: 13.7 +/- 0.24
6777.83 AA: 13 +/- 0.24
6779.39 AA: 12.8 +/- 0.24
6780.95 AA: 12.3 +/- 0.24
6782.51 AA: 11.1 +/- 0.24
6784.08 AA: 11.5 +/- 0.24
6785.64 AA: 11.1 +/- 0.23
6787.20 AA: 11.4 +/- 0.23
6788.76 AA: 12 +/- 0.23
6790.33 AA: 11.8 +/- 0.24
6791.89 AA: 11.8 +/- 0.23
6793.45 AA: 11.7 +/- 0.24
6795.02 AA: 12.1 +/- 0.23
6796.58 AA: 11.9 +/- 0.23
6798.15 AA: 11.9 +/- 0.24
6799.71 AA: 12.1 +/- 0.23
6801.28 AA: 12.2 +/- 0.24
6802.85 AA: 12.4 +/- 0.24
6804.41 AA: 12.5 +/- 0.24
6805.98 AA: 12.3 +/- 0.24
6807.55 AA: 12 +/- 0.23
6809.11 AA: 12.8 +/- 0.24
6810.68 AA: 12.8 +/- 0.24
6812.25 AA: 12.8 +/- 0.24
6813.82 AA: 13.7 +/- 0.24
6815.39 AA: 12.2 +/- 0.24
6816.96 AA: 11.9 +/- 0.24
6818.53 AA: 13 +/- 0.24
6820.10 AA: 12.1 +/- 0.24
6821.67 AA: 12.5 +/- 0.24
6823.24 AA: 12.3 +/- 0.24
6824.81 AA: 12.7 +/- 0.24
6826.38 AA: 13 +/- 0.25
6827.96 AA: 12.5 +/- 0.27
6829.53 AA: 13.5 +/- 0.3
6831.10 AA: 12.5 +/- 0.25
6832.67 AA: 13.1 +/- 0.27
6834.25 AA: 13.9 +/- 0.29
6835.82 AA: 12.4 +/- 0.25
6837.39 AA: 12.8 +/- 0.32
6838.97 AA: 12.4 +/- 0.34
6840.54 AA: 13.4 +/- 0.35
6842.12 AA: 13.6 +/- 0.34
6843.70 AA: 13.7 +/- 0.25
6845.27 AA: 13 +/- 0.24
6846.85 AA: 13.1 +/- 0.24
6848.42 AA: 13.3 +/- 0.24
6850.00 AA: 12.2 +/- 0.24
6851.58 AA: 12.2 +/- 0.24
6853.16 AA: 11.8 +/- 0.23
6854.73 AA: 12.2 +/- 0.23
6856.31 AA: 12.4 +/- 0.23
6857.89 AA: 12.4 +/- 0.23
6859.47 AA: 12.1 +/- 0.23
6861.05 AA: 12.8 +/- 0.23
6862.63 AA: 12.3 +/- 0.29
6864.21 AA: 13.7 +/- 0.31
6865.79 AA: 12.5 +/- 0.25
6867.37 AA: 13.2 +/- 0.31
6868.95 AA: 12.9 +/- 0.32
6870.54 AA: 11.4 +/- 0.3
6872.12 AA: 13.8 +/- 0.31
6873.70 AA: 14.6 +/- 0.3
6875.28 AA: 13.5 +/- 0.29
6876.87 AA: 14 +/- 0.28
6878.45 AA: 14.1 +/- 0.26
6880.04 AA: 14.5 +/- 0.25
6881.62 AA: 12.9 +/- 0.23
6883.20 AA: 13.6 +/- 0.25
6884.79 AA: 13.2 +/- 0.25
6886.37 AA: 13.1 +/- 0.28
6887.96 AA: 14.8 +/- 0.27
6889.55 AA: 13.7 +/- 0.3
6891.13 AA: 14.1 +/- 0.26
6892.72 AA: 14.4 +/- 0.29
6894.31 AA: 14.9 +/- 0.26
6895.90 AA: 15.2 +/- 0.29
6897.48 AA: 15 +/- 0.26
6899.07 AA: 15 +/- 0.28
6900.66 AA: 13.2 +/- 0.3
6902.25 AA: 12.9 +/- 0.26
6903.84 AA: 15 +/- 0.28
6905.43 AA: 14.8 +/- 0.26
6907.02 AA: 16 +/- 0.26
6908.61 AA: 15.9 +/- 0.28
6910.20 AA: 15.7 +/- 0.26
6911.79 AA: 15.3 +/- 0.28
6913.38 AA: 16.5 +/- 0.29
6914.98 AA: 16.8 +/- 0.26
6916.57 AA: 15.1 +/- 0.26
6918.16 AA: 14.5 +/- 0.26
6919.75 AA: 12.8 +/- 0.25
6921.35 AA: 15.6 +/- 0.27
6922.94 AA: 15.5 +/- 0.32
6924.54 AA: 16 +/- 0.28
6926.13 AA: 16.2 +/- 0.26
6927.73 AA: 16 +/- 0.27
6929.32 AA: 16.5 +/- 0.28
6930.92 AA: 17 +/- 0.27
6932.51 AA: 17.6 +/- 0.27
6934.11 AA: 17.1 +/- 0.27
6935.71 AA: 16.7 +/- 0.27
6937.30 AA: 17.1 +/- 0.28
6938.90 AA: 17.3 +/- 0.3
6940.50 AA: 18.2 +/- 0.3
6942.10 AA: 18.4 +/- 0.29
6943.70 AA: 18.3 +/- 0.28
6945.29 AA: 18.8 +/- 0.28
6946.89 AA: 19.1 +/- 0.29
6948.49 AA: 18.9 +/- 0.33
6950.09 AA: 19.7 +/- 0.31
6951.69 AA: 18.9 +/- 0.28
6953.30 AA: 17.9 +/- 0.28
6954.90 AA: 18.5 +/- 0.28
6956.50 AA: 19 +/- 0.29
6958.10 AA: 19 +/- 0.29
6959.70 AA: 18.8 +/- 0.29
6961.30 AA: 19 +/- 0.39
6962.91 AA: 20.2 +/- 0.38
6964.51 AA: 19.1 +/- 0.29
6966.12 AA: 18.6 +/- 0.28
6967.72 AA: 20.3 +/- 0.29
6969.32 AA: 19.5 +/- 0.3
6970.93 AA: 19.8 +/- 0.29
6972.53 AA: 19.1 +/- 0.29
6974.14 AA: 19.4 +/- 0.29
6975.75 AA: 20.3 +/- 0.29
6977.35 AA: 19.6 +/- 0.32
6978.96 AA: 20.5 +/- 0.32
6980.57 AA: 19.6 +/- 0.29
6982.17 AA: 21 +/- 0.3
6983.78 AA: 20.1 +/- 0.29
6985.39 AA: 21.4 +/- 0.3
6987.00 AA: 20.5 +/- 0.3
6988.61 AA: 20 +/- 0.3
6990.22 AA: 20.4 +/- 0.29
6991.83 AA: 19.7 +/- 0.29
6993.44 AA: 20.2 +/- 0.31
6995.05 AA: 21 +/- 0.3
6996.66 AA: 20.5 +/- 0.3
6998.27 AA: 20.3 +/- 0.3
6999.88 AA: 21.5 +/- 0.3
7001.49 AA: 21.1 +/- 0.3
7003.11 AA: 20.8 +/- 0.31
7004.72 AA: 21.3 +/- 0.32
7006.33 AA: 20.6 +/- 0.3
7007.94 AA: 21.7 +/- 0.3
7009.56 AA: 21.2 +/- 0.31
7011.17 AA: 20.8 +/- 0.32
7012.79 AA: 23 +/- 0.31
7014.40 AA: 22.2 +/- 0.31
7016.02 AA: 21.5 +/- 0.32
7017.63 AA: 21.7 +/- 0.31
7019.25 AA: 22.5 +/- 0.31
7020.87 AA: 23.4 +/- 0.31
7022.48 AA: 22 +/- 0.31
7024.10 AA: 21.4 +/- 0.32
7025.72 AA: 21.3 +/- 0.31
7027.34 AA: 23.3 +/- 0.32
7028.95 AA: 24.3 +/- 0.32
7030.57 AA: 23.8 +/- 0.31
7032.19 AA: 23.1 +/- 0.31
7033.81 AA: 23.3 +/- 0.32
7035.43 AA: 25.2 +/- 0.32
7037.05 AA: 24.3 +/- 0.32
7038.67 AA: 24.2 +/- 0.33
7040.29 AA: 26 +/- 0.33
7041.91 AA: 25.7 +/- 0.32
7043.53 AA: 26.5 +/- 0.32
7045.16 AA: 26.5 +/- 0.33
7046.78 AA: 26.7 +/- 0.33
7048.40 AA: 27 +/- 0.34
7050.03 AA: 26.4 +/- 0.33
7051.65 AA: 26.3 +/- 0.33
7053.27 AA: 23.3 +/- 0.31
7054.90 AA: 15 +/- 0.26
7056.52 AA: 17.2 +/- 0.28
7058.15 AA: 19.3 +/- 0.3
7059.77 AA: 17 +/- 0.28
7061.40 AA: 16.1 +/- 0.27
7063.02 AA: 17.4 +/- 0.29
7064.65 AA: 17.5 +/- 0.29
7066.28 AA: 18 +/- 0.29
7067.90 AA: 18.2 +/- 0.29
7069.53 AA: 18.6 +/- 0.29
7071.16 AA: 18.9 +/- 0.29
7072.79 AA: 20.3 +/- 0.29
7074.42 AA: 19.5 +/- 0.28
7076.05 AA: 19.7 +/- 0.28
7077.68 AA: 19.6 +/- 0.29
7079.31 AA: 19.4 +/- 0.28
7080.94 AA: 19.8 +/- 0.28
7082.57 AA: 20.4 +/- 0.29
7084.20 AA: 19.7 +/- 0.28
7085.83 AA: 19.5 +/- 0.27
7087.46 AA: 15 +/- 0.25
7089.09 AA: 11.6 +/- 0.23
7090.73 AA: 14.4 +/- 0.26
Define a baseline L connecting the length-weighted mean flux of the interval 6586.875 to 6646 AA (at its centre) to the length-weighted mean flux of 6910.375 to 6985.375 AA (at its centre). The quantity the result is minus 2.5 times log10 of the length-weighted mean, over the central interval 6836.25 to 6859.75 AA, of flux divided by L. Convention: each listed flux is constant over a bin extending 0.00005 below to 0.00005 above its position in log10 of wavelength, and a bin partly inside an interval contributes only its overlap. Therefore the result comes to 0.35 mag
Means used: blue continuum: 16.6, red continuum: 18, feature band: 12.7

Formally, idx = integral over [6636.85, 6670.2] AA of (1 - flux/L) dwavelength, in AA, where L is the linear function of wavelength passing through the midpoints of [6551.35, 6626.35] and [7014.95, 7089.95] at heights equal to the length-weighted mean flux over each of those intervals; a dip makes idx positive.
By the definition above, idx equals 6.9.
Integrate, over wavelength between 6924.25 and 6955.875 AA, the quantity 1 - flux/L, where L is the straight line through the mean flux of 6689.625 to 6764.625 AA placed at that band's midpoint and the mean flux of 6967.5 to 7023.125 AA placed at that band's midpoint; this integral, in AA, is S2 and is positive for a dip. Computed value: 2.2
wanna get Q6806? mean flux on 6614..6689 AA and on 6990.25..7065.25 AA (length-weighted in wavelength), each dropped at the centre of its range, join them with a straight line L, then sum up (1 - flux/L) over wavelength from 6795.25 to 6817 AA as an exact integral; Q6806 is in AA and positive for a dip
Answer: 6.52 AA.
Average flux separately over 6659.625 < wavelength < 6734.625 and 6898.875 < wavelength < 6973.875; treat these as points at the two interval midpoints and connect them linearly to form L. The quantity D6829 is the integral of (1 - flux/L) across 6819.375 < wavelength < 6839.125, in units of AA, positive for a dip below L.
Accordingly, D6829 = 3.3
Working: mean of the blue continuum 13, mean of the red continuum 17.2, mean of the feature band 12.8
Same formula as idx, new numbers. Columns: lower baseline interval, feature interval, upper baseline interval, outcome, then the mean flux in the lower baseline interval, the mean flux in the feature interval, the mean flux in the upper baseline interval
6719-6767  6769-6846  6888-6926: 3.8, 12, 12.5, 15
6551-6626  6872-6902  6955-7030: 8.8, 17.7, 14.1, 20.7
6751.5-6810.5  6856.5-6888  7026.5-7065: 5.3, 12.3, 13.2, 22.8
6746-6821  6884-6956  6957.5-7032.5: 7.1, 12.3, 16.1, 20.9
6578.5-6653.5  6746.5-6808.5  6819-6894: 8.8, 16.5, 12.2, 13.1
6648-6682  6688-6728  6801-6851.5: 3.3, 14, 12.5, 12.8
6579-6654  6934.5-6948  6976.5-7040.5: 1.8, 16.5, 18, 21.7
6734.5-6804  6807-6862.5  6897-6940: 4.2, 12.3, 12.7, 15.7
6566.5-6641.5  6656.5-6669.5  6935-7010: 2.5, 17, 14.1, 19.6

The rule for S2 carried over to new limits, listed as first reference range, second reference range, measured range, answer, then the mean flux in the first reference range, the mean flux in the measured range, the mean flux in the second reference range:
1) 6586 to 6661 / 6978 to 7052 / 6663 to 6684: 3.6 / 16.1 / 14.1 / 22.5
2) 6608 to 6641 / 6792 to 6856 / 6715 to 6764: 7.6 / 16.1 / 11.9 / 12.6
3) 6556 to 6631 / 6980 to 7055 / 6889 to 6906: 5.4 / 17.5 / 14.4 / 22.5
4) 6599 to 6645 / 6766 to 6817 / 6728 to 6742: 1.5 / 16.3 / 12.2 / 12.4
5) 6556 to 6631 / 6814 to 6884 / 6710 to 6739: 6.1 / 17.5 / 11.9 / 12.9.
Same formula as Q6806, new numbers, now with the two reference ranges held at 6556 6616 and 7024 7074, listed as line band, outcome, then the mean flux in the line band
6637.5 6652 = 2.7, 15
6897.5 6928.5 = 8.3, 15.2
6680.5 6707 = 8.6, 12.8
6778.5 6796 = 7.0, 11.8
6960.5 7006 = 2.6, 20.2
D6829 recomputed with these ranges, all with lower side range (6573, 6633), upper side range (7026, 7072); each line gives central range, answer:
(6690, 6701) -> 3.3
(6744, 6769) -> 8.8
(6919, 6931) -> 2.9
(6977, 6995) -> 0.9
